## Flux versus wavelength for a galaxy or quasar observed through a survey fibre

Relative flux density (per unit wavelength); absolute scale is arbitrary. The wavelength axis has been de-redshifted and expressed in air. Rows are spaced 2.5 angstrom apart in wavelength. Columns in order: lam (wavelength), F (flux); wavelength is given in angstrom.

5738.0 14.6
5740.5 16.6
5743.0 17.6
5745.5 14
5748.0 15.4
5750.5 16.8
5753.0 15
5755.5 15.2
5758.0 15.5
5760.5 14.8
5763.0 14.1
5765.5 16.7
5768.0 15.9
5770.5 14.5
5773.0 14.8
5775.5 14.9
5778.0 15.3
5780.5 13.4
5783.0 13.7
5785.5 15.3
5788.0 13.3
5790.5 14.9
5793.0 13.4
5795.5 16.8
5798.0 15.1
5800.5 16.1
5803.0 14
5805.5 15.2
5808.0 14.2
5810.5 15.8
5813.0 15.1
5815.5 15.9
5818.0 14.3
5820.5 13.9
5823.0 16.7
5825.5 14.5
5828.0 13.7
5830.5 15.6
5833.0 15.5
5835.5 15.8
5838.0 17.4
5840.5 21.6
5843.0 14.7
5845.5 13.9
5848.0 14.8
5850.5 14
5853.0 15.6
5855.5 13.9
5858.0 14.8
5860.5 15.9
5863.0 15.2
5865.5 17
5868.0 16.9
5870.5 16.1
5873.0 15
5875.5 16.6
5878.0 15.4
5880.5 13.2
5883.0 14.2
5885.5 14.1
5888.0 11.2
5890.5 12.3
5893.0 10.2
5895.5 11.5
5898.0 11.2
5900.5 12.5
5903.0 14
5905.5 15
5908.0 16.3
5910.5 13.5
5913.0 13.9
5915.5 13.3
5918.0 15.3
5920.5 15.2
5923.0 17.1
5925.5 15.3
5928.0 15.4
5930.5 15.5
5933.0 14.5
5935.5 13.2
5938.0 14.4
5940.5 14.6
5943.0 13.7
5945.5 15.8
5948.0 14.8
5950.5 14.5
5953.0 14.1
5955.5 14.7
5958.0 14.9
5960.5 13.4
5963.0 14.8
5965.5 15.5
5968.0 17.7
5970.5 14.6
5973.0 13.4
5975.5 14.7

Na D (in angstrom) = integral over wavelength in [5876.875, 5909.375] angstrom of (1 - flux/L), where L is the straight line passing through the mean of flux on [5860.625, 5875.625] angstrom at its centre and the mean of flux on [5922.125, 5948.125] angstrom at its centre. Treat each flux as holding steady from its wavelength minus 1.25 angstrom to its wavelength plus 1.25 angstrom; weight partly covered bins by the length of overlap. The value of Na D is 5.17 angstrom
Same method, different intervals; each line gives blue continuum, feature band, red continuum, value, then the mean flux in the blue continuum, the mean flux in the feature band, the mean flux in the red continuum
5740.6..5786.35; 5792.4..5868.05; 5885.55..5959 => -3.5 angstrom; 15.2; 15.4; 14.1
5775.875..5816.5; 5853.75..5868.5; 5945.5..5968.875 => -0.7 angstrom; 14.8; 15.6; 14.9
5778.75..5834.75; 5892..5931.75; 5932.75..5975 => 1.6 angstrom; 14.8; 14.1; 14.6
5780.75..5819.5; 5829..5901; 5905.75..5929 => 1.1 angstrom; 14.8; 14.7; 15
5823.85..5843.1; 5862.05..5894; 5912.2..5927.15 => 2.4 angstrom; 16.2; 14.4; 15.1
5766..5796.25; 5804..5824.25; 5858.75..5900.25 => -0.9 angstrom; 14.7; 15.1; 14.1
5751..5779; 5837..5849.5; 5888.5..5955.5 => -1.5 angstrom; 15.2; 16.4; 14.1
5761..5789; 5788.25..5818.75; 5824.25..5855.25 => 0.1 angstrom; 14.7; 15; 15.5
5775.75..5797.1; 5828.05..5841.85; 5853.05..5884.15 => -1.7 angstrom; 14.5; 16.9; 15.4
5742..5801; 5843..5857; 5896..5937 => 0.2 angstrom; 15.1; 14.5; 14.4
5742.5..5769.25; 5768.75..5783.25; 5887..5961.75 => 0.7 angstrom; 15.5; 14.5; 14.1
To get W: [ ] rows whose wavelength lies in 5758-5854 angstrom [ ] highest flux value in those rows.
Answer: 21.6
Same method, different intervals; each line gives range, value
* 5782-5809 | 16.8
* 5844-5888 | 17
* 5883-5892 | 14.2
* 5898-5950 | 17.1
